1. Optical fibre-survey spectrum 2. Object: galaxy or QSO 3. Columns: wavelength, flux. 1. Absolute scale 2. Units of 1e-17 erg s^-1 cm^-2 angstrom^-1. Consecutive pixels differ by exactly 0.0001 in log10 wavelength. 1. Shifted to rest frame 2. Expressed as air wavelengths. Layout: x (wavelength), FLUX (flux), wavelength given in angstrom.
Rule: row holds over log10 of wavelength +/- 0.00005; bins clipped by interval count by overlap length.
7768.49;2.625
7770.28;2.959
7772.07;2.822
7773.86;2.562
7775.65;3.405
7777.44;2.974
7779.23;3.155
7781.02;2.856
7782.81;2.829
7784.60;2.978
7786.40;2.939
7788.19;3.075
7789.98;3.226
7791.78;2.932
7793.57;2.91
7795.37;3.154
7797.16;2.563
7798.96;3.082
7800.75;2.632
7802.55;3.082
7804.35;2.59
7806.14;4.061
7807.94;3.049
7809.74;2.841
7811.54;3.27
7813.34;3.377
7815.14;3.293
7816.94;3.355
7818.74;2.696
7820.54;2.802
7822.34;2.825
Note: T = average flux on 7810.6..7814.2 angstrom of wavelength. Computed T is 3.32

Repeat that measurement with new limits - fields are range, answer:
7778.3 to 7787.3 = 2.95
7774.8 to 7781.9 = 3.1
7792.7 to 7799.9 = 2.93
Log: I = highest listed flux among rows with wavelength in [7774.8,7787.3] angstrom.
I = 3.405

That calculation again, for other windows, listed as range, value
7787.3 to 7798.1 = 3.226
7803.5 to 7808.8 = 4.061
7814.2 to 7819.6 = 3.355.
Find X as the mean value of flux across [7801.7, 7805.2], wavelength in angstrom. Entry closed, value 2.83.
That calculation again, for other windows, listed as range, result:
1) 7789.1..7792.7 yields 3.08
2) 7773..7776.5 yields 2.98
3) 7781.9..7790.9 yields 3.01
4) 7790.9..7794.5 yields 2.92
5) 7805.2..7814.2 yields 3.32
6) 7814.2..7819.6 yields 3.12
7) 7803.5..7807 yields 3.33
